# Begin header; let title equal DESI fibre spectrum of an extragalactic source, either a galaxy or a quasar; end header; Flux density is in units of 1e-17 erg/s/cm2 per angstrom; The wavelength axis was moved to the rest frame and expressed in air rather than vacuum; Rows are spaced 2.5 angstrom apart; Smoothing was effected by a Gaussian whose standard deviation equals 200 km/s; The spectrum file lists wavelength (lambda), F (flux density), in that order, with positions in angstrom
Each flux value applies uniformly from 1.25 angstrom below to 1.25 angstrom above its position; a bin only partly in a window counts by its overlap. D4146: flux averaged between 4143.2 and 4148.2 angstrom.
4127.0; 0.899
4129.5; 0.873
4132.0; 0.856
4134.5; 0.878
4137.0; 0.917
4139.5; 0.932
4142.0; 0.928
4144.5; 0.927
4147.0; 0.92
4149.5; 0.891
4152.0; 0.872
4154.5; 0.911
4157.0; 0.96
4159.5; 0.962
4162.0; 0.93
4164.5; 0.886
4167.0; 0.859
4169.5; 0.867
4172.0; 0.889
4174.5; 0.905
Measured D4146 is 0.924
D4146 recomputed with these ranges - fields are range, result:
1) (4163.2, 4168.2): 0.873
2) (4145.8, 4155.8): 0.899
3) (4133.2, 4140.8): 0.909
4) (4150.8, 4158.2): 0.914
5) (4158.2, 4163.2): 0.946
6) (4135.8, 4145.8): 0.926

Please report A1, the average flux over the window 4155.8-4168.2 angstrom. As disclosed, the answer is 0.919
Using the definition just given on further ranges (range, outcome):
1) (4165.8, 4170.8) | 0.863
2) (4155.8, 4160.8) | 0.961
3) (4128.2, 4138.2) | 0.881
